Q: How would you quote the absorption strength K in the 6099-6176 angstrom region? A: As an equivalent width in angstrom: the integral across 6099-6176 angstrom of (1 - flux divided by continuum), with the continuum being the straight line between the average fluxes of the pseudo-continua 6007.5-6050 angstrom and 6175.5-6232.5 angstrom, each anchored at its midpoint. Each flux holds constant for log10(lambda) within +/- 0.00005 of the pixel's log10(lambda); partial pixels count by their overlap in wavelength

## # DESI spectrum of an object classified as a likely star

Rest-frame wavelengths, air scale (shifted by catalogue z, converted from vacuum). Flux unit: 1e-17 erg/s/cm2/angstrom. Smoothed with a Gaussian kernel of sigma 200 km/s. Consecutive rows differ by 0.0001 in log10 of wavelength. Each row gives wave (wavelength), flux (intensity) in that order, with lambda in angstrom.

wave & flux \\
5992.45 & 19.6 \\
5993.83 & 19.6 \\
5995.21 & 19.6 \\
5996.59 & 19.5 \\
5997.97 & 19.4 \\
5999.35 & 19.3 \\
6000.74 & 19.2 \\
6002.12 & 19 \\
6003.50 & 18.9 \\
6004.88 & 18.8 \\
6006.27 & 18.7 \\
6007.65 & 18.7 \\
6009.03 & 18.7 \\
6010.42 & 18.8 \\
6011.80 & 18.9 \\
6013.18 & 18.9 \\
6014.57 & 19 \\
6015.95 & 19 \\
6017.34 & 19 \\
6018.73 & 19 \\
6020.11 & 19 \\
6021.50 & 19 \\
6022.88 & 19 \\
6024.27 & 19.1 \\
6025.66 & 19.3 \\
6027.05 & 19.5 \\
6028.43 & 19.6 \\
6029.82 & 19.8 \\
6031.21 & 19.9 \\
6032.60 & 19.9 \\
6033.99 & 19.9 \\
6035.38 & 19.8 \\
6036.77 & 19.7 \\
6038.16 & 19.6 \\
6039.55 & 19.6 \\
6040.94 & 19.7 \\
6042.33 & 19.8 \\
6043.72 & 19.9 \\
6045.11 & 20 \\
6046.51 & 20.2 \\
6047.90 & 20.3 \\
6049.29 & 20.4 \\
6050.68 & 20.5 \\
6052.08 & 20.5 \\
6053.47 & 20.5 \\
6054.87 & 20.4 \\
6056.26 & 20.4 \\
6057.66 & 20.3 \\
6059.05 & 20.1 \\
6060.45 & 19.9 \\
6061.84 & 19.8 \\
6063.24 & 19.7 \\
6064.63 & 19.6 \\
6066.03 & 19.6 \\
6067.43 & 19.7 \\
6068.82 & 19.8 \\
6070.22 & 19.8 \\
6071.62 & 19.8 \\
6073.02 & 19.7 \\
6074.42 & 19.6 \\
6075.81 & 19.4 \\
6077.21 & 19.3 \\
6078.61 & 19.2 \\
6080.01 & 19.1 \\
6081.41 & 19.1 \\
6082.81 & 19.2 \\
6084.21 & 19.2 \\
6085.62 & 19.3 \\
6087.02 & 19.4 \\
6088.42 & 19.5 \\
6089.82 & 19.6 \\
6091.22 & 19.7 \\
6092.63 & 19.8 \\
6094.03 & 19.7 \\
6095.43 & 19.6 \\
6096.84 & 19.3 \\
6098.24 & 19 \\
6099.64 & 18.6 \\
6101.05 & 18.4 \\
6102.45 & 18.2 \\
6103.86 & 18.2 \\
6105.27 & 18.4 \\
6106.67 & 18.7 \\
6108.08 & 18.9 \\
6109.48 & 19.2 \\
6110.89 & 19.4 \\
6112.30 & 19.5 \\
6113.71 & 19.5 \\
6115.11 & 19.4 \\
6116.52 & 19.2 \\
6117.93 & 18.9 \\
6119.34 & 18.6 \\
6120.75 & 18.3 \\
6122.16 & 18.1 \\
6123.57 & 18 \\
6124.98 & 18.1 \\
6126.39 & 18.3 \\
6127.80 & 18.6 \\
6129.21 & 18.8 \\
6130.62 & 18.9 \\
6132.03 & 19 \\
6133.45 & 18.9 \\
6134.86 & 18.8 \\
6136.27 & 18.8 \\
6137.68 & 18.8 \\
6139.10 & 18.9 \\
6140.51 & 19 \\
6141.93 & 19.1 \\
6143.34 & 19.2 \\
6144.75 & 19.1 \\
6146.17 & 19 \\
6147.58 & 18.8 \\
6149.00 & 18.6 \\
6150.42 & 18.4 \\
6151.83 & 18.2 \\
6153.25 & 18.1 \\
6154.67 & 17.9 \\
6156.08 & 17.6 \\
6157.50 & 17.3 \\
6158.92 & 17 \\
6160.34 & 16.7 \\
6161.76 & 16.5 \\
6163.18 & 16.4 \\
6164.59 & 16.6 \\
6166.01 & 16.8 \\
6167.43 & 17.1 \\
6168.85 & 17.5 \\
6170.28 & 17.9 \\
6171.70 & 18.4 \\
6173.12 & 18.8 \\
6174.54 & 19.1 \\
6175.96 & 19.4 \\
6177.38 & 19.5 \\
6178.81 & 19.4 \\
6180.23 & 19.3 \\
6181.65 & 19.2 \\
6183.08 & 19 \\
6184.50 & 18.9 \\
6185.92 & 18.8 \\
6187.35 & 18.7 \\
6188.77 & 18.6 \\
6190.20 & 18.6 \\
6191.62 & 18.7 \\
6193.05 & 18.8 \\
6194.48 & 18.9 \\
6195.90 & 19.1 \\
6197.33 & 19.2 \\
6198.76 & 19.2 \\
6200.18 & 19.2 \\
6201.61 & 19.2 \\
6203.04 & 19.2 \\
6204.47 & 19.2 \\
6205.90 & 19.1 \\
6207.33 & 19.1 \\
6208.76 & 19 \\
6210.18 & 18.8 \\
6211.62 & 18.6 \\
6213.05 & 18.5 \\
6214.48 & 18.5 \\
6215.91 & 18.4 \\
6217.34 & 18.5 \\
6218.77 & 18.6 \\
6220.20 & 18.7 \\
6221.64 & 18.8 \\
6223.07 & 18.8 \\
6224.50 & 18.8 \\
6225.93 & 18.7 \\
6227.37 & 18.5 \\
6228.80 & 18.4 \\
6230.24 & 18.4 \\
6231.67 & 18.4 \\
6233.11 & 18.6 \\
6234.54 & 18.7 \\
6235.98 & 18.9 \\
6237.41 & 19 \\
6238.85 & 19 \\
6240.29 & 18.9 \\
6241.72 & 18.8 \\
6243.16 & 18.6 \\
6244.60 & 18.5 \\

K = 2.8 angstrom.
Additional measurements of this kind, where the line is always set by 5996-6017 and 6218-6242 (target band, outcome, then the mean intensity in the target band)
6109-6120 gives -0.2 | 19.2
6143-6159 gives 0.4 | 18.3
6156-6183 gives 1.2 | 17.9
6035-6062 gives -1.6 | 20.1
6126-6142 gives 0.0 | 18.8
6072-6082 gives -0.2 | 19.4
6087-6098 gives -0.4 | 19.6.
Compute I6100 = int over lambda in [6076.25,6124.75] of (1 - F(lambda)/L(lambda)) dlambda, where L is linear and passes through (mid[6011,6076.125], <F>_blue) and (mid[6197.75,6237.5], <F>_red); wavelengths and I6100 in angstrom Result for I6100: 0.92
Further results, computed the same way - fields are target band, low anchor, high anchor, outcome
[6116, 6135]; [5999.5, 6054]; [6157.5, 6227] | 0.3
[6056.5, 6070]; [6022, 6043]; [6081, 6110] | -0.3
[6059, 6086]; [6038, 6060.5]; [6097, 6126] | 0.1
